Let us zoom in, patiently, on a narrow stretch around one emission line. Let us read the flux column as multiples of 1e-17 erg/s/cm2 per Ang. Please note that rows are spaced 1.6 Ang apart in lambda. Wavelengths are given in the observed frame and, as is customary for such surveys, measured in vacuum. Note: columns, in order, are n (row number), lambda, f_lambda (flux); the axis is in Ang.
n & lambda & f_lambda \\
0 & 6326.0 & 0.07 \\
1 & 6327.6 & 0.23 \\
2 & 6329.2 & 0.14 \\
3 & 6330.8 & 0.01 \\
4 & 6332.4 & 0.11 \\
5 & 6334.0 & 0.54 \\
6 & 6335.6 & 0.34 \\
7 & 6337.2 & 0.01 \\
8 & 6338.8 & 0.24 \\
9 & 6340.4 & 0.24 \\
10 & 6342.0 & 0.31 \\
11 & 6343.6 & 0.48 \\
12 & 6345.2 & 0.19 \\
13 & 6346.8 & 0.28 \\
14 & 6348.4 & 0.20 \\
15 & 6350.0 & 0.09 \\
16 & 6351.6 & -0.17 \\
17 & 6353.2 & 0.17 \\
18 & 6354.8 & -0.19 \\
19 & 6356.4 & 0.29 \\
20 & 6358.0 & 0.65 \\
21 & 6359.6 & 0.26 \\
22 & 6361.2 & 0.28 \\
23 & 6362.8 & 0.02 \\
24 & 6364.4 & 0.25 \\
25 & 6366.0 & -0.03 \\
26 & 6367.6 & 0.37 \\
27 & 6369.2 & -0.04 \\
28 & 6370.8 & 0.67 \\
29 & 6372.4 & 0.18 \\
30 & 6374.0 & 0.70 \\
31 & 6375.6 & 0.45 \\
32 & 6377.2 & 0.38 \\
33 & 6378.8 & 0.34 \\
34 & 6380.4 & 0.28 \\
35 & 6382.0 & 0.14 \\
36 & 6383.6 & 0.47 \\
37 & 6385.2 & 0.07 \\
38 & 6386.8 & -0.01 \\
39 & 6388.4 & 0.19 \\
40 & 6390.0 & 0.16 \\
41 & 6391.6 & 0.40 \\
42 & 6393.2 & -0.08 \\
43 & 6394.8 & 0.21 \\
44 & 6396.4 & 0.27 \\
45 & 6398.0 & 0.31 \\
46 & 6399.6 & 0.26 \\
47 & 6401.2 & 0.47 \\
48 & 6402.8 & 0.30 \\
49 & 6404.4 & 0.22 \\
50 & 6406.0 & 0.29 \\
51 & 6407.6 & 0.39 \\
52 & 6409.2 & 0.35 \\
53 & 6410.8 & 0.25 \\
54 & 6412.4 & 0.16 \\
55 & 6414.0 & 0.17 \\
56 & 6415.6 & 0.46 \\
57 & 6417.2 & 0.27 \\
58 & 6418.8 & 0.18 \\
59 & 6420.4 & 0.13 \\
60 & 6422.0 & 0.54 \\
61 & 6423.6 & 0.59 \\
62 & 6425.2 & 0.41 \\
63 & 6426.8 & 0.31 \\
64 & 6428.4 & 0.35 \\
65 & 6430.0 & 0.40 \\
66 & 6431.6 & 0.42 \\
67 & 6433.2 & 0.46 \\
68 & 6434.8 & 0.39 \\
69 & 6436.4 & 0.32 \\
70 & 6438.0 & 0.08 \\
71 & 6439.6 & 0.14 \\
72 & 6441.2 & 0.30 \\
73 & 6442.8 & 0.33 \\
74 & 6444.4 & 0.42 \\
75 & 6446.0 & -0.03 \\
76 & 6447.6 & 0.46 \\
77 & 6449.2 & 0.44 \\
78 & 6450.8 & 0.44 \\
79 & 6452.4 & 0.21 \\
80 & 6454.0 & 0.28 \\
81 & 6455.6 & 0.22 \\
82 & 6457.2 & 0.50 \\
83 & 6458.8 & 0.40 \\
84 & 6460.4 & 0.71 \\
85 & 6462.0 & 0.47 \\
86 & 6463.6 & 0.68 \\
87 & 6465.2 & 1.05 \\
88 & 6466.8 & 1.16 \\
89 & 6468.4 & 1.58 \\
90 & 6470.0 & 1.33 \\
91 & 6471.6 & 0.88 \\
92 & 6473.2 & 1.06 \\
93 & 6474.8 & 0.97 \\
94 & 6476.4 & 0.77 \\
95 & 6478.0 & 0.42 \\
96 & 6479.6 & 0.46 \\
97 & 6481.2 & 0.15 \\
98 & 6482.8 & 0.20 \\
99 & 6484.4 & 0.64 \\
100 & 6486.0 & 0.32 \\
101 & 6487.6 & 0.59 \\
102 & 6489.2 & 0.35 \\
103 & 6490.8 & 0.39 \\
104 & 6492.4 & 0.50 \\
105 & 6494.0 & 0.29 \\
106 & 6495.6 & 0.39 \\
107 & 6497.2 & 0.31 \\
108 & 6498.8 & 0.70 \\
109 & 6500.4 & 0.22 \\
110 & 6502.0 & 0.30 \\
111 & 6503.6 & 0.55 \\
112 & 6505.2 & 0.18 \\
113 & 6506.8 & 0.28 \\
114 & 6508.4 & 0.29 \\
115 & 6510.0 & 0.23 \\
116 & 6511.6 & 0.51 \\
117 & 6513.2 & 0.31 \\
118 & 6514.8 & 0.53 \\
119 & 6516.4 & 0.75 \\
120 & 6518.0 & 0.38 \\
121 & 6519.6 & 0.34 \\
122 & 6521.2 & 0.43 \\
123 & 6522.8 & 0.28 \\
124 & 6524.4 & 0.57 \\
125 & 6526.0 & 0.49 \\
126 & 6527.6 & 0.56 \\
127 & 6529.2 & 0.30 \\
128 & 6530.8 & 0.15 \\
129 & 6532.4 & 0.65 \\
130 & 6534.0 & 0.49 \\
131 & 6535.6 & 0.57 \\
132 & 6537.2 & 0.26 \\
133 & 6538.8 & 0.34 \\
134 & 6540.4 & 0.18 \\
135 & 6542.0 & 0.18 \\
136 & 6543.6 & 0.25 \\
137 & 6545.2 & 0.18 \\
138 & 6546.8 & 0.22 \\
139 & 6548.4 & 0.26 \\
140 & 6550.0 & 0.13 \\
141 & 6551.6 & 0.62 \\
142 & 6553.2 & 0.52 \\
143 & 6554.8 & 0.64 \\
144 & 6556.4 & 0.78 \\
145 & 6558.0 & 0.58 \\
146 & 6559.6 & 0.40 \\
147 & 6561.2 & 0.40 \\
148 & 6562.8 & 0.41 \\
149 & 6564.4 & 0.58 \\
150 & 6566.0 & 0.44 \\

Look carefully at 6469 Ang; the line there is [O II] 3727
